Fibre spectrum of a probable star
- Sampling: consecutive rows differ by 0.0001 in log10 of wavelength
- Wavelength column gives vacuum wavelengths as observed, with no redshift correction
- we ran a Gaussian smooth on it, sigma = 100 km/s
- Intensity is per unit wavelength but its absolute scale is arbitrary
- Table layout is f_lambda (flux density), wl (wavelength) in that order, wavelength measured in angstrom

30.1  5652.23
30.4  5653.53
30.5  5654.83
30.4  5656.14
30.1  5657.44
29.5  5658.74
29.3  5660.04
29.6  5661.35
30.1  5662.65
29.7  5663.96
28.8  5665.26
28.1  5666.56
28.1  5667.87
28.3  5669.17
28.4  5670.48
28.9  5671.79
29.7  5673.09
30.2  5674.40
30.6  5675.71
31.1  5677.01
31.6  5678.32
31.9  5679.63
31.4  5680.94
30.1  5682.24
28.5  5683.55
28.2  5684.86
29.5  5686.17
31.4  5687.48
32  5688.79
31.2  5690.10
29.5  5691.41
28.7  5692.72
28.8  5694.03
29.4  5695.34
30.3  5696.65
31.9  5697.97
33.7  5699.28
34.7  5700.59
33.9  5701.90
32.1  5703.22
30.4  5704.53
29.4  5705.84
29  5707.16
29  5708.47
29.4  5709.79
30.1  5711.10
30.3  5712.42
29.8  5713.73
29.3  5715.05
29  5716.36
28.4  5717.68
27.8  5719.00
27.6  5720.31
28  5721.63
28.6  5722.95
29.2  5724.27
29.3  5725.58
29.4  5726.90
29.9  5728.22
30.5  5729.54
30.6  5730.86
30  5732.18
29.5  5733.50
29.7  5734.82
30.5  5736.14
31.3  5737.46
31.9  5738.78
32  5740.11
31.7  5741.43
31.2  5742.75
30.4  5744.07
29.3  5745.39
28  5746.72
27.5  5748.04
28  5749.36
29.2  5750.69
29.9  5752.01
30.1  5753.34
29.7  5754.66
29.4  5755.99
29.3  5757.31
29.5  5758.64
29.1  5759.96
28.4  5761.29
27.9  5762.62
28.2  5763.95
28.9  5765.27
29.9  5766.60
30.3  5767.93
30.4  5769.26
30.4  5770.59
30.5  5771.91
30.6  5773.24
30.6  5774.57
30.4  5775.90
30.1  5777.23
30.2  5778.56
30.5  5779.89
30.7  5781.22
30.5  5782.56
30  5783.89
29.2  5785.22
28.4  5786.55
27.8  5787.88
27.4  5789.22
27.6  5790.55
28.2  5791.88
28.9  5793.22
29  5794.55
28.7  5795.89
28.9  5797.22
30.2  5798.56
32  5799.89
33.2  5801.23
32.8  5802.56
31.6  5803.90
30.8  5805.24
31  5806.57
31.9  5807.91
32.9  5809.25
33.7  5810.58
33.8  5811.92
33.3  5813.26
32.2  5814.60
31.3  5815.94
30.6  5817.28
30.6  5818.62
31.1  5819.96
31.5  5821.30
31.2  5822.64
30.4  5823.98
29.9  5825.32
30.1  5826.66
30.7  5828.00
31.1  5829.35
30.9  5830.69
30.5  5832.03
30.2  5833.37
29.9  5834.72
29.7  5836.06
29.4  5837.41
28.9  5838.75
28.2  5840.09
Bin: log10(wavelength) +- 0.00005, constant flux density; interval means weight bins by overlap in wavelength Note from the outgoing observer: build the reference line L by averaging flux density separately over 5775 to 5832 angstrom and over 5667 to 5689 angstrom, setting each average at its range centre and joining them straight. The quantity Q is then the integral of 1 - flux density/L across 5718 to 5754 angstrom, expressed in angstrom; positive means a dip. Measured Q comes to 0.7 angstrom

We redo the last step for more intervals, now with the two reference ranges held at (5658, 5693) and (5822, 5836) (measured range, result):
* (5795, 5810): -0.4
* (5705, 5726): 0.7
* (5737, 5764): 0.4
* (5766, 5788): 0.1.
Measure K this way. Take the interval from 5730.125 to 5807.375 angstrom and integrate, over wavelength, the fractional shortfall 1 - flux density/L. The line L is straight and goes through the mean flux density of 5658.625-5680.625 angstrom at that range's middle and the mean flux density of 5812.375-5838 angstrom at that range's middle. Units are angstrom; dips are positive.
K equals 1.3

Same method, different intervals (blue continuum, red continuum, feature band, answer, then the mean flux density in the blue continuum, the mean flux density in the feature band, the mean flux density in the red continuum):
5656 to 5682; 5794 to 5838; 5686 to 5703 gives -0.69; 29.8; 31.2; 31.1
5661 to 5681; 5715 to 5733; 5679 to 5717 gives -1.32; 29.7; 30.4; 29.1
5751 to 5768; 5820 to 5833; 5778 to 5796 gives 0.46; 29.2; 29.1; 30.7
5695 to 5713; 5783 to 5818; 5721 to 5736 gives 0.65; 31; 29.6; 30.6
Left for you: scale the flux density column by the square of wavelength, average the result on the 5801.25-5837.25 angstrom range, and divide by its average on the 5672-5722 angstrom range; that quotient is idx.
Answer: 1.1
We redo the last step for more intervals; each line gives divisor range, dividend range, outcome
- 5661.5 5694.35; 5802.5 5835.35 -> 1.10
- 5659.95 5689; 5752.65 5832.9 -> 1.06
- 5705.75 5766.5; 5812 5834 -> 1.09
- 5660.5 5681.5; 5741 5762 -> 1.02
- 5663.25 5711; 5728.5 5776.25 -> 1.01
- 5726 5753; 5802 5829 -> 1.08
